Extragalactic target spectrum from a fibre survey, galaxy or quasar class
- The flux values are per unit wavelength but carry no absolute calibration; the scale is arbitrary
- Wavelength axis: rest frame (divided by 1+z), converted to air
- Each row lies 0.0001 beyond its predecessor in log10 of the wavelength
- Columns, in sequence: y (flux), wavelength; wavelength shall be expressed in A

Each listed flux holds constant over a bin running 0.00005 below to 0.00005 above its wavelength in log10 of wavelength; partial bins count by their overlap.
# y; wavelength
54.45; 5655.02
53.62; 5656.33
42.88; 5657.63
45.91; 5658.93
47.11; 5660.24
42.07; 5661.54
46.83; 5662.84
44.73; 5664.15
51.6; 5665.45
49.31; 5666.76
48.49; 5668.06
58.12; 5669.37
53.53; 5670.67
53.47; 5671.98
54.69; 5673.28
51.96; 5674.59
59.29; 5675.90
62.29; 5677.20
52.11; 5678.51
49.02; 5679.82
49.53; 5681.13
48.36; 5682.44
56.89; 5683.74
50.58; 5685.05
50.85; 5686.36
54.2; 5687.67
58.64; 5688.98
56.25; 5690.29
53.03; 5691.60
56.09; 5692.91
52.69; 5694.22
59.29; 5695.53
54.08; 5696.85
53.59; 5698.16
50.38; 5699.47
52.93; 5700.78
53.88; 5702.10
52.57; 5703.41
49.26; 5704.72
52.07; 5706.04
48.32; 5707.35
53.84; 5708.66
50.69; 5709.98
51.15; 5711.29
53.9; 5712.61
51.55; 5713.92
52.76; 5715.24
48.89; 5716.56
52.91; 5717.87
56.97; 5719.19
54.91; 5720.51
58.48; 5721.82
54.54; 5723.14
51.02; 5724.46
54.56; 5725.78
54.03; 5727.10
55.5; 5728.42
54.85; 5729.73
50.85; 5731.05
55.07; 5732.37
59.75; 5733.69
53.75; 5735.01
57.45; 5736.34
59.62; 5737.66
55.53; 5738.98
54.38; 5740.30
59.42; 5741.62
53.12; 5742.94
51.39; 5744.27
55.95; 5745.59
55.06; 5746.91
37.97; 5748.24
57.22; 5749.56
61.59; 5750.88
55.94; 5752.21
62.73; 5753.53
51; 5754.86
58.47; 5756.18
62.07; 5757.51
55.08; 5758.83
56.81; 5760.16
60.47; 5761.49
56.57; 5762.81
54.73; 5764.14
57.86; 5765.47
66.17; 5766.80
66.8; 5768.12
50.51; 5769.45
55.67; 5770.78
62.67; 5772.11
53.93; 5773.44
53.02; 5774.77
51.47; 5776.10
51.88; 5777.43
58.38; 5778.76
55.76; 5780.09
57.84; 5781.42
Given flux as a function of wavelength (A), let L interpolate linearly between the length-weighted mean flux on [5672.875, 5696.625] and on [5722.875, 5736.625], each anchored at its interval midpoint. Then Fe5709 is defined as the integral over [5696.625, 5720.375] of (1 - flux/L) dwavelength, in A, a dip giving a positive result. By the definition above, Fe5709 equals 0.9 A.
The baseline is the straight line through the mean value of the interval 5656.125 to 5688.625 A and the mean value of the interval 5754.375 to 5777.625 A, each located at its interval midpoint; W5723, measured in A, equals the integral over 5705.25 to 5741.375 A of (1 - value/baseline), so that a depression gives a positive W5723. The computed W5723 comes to 0.2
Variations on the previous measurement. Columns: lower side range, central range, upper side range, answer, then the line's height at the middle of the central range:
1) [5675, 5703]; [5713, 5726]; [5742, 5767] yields 0.32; 55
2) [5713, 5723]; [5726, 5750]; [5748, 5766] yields 0.37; 55.3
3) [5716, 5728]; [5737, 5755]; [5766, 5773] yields 0.61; 57.1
